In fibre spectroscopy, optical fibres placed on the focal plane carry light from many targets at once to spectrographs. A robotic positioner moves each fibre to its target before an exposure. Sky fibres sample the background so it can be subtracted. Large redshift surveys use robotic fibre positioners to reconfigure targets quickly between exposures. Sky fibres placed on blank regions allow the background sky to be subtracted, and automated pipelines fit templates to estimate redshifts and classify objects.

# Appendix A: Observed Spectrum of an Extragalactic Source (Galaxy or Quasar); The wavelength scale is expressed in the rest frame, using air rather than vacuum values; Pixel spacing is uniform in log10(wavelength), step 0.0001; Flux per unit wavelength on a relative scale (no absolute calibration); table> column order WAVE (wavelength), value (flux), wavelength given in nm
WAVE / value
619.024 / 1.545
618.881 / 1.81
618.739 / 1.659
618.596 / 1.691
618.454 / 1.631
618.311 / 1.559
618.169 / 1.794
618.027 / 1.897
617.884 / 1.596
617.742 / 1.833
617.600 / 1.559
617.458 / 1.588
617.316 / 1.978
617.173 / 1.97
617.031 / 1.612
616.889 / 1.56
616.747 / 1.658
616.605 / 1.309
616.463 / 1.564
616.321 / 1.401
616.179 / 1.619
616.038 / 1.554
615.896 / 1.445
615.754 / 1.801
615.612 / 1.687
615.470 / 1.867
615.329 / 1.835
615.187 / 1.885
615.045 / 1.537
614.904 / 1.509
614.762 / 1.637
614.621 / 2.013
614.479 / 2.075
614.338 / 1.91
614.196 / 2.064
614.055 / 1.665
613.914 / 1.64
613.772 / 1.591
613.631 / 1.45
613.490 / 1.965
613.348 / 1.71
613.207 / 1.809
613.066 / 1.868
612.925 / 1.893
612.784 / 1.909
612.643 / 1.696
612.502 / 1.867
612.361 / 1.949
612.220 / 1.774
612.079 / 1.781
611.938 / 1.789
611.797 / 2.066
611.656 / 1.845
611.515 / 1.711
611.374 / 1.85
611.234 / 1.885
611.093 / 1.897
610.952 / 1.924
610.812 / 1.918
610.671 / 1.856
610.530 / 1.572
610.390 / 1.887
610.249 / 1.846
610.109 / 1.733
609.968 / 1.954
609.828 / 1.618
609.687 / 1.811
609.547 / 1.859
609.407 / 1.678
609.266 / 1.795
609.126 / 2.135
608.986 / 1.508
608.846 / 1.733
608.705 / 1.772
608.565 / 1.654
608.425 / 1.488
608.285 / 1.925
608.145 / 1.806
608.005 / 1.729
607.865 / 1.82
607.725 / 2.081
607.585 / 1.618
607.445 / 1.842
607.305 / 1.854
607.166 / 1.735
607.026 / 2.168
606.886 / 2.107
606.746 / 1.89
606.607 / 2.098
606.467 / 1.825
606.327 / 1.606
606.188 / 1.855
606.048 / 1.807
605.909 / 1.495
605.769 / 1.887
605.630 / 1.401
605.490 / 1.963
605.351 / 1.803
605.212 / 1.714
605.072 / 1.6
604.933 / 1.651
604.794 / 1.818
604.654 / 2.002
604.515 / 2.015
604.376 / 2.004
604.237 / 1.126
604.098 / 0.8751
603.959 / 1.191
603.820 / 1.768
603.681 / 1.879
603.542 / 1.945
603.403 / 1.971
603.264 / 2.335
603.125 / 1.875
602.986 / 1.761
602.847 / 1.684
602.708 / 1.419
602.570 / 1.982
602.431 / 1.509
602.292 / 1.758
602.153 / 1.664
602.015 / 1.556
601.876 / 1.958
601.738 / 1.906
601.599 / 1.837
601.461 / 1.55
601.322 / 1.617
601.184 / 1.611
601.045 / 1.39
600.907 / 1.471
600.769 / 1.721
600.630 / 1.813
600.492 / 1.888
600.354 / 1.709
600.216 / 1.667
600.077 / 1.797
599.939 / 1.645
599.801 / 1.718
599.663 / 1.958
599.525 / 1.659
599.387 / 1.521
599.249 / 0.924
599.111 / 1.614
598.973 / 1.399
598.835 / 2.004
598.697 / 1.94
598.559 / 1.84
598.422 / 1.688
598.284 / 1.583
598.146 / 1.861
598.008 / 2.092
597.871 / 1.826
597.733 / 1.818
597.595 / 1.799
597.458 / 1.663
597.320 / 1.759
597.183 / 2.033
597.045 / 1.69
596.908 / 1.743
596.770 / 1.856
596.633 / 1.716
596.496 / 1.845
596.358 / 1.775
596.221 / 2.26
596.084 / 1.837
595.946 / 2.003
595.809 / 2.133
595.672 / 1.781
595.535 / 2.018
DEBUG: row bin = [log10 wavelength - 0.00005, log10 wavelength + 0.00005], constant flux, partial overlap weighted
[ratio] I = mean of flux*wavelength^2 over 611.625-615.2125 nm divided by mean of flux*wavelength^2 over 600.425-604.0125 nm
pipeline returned 1.08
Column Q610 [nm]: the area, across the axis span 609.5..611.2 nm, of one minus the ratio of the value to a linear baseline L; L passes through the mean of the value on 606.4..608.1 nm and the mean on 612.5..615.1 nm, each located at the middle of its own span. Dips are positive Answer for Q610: 0.02 nm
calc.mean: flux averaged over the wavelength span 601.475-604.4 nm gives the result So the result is 1.71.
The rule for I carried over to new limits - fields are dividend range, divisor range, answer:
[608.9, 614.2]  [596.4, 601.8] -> 1.09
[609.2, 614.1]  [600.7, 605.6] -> 1.08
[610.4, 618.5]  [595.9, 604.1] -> 1.05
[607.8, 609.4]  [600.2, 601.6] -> 1.09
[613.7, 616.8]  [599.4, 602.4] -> 1.04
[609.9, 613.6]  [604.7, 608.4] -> 1.03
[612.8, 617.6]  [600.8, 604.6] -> 1.06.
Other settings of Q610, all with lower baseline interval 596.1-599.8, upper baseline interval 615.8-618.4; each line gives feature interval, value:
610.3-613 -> -0.275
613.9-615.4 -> -0.133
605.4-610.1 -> -0.281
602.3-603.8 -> -0.086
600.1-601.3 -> 0.058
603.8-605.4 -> 0.090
